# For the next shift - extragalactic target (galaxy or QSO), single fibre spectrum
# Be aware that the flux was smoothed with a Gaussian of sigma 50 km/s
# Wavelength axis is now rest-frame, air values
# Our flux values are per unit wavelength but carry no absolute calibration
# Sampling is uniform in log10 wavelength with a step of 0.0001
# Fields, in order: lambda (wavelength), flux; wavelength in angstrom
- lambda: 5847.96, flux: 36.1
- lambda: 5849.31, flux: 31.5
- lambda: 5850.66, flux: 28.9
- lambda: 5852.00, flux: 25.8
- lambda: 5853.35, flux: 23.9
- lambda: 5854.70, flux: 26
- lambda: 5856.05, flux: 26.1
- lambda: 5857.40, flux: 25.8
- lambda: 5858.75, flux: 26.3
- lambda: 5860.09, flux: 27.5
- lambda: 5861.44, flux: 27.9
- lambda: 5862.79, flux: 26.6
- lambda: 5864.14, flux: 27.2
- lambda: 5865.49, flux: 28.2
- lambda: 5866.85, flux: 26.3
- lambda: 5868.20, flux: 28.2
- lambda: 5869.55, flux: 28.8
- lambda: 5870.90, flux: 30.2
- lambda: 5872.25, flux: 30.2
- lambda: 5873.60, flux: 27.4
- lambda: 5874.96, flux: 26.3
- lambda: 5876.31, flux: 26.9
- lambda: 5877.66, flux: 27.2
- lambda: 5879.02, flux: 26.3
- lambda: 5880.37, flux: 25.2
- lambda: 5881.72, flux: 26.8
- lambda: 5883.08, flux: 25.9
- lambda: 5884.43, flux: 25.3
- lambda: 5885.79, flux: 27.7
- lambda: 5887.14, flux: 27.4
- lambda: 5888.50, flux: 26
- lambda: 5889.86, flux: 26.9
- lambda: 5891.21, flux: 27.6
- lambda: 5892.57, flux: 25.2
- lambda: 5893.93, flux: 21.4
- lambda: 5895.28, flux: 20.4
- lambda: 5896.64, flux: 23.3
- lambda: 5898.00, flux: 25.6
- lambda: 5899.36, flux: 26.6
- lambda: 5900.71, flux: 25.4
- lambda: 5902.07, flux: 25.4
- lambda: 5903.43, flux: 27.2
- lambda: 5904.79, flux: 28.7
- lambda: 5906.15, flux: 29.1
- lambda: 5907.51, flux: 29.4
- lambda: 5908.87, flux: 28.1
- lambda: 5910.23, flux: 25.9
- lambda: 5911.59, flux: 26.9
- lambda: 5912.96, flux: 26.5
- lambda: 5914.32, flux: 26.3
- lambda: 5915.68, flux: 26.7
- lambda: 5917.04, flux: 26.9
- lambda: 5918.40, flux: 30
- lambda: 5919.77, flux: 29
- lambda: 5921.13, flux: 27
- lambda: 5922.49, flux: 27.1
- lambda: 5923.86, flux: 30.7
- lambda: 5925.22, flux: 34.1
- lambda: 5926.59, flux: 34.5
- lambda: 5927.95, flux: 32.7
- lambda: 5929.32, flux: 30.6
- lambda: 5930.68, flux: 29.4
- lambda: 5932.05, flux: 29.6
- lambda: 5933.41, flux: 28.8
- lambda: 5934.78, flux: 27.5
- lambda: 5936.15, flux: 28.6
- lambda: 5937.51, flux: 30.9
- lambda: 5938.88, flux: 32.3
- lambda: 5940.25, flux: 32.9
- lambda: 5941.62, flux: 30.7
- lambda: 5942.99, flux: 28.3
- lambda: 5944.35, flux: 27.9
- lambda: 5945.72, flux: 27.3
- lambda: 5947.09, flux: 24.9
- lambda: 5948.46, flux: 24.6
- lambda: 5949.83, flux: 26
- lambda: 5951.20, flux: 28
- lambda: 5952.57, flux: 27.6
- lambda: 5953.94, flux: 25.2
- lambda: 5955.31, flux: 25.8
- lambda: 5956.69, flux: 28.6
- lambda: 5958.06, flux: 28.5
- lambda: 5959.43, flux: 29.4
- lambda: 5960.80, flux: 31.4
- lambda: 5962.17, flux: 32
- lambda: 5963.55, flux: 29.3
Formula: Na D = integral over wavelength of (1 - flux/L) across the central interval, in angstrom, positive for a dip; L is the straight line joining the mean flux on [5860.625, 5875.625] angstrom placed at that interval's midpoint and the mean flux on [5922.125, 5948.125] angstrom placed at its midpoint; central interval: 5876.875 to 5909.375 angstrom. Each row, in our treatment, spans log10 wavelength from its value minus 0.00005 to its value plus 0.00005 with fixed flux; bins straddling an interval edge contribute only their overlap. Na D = 2.8 angstrom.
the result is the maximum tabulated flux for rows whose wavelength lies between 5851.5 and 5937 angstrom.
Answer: 34.5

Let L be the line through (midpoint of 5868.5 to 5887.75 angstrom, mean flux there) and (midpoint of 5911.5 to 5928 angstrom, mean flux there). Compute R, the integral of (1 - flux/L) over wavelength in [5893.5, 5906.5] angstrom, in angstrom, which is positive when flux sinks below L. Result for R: 1.4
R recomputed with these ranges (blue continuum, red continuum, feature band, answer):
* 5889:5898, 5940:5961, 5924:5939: -2.35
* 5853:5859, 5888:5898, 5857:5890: -2.74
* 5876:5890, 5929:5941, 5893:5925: 1.72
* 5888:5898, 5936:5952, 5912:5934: -2.03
